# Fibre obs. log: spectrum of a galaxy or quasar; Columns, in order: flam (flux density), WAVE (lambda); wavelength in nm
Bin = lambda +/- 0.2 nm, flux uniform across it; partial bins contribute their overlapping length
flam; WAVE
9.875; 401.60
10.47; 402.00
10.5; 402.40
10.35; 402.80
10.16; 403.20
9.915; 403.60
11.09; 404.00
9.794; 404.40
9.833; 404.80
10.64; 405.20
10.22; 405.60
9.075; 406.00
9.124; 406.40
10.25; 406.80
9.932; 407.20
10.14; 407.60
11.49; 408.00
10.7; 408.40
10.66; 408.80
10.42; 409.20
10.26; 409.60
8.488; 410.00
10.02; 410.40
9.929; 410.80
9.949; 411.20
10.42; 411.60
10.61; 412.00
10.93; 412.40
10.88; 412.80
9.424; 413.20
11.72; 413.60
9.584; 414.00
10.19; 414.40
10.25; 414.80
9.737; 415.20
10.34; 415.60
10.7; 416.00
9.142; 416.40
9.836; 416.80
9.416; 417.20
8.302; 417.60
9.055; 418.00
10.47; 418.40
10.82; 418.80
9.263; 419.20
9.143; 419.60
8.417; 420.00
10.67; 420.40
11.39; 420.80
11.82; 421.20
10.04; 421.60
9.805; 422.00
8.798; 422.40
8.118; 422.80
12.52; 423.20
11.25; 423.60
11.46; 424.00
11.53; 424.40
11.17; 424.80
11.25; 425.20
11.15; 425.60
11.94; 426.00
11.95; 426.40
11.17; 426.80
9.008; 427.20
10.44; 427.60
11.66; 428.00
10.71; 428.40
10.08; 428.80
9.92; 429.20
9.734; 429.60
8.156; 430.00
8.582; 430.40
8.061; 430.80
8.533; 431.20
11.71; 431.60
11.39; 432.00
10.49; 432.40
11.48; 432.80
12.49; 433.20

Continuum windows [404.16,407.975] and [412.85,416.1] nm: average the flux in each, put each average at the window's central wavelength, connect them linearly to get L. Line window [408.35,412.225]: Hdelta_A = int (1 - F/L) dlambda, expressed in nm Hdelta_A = 0.00 nm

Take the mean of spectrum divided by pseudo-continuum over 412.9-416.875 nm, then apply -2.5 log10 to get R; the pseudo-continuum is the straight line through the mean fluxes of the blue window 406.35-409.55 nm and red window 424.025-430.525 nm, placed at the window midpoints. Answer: 0.04 mag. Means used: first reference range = 10.4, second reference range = 10.6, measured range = 10.1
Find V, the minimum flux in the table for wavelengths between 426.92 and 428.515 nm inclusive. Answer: 9.008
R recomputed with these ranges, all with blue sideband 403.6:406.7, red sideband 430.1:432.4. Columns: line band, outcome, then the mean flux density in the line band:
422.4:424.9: -0.113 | 10.8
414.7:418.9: 0.005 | 9.79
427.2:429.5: -0.075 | 10.4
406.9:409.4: -0.064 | 10.5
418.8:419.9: 0.043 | 9.43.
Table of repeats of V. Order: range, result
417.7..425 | 8.118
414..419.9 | 8.302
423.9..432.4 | 8.061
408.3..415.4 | 8.488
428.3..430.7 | 8.156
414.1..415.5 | 9.737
